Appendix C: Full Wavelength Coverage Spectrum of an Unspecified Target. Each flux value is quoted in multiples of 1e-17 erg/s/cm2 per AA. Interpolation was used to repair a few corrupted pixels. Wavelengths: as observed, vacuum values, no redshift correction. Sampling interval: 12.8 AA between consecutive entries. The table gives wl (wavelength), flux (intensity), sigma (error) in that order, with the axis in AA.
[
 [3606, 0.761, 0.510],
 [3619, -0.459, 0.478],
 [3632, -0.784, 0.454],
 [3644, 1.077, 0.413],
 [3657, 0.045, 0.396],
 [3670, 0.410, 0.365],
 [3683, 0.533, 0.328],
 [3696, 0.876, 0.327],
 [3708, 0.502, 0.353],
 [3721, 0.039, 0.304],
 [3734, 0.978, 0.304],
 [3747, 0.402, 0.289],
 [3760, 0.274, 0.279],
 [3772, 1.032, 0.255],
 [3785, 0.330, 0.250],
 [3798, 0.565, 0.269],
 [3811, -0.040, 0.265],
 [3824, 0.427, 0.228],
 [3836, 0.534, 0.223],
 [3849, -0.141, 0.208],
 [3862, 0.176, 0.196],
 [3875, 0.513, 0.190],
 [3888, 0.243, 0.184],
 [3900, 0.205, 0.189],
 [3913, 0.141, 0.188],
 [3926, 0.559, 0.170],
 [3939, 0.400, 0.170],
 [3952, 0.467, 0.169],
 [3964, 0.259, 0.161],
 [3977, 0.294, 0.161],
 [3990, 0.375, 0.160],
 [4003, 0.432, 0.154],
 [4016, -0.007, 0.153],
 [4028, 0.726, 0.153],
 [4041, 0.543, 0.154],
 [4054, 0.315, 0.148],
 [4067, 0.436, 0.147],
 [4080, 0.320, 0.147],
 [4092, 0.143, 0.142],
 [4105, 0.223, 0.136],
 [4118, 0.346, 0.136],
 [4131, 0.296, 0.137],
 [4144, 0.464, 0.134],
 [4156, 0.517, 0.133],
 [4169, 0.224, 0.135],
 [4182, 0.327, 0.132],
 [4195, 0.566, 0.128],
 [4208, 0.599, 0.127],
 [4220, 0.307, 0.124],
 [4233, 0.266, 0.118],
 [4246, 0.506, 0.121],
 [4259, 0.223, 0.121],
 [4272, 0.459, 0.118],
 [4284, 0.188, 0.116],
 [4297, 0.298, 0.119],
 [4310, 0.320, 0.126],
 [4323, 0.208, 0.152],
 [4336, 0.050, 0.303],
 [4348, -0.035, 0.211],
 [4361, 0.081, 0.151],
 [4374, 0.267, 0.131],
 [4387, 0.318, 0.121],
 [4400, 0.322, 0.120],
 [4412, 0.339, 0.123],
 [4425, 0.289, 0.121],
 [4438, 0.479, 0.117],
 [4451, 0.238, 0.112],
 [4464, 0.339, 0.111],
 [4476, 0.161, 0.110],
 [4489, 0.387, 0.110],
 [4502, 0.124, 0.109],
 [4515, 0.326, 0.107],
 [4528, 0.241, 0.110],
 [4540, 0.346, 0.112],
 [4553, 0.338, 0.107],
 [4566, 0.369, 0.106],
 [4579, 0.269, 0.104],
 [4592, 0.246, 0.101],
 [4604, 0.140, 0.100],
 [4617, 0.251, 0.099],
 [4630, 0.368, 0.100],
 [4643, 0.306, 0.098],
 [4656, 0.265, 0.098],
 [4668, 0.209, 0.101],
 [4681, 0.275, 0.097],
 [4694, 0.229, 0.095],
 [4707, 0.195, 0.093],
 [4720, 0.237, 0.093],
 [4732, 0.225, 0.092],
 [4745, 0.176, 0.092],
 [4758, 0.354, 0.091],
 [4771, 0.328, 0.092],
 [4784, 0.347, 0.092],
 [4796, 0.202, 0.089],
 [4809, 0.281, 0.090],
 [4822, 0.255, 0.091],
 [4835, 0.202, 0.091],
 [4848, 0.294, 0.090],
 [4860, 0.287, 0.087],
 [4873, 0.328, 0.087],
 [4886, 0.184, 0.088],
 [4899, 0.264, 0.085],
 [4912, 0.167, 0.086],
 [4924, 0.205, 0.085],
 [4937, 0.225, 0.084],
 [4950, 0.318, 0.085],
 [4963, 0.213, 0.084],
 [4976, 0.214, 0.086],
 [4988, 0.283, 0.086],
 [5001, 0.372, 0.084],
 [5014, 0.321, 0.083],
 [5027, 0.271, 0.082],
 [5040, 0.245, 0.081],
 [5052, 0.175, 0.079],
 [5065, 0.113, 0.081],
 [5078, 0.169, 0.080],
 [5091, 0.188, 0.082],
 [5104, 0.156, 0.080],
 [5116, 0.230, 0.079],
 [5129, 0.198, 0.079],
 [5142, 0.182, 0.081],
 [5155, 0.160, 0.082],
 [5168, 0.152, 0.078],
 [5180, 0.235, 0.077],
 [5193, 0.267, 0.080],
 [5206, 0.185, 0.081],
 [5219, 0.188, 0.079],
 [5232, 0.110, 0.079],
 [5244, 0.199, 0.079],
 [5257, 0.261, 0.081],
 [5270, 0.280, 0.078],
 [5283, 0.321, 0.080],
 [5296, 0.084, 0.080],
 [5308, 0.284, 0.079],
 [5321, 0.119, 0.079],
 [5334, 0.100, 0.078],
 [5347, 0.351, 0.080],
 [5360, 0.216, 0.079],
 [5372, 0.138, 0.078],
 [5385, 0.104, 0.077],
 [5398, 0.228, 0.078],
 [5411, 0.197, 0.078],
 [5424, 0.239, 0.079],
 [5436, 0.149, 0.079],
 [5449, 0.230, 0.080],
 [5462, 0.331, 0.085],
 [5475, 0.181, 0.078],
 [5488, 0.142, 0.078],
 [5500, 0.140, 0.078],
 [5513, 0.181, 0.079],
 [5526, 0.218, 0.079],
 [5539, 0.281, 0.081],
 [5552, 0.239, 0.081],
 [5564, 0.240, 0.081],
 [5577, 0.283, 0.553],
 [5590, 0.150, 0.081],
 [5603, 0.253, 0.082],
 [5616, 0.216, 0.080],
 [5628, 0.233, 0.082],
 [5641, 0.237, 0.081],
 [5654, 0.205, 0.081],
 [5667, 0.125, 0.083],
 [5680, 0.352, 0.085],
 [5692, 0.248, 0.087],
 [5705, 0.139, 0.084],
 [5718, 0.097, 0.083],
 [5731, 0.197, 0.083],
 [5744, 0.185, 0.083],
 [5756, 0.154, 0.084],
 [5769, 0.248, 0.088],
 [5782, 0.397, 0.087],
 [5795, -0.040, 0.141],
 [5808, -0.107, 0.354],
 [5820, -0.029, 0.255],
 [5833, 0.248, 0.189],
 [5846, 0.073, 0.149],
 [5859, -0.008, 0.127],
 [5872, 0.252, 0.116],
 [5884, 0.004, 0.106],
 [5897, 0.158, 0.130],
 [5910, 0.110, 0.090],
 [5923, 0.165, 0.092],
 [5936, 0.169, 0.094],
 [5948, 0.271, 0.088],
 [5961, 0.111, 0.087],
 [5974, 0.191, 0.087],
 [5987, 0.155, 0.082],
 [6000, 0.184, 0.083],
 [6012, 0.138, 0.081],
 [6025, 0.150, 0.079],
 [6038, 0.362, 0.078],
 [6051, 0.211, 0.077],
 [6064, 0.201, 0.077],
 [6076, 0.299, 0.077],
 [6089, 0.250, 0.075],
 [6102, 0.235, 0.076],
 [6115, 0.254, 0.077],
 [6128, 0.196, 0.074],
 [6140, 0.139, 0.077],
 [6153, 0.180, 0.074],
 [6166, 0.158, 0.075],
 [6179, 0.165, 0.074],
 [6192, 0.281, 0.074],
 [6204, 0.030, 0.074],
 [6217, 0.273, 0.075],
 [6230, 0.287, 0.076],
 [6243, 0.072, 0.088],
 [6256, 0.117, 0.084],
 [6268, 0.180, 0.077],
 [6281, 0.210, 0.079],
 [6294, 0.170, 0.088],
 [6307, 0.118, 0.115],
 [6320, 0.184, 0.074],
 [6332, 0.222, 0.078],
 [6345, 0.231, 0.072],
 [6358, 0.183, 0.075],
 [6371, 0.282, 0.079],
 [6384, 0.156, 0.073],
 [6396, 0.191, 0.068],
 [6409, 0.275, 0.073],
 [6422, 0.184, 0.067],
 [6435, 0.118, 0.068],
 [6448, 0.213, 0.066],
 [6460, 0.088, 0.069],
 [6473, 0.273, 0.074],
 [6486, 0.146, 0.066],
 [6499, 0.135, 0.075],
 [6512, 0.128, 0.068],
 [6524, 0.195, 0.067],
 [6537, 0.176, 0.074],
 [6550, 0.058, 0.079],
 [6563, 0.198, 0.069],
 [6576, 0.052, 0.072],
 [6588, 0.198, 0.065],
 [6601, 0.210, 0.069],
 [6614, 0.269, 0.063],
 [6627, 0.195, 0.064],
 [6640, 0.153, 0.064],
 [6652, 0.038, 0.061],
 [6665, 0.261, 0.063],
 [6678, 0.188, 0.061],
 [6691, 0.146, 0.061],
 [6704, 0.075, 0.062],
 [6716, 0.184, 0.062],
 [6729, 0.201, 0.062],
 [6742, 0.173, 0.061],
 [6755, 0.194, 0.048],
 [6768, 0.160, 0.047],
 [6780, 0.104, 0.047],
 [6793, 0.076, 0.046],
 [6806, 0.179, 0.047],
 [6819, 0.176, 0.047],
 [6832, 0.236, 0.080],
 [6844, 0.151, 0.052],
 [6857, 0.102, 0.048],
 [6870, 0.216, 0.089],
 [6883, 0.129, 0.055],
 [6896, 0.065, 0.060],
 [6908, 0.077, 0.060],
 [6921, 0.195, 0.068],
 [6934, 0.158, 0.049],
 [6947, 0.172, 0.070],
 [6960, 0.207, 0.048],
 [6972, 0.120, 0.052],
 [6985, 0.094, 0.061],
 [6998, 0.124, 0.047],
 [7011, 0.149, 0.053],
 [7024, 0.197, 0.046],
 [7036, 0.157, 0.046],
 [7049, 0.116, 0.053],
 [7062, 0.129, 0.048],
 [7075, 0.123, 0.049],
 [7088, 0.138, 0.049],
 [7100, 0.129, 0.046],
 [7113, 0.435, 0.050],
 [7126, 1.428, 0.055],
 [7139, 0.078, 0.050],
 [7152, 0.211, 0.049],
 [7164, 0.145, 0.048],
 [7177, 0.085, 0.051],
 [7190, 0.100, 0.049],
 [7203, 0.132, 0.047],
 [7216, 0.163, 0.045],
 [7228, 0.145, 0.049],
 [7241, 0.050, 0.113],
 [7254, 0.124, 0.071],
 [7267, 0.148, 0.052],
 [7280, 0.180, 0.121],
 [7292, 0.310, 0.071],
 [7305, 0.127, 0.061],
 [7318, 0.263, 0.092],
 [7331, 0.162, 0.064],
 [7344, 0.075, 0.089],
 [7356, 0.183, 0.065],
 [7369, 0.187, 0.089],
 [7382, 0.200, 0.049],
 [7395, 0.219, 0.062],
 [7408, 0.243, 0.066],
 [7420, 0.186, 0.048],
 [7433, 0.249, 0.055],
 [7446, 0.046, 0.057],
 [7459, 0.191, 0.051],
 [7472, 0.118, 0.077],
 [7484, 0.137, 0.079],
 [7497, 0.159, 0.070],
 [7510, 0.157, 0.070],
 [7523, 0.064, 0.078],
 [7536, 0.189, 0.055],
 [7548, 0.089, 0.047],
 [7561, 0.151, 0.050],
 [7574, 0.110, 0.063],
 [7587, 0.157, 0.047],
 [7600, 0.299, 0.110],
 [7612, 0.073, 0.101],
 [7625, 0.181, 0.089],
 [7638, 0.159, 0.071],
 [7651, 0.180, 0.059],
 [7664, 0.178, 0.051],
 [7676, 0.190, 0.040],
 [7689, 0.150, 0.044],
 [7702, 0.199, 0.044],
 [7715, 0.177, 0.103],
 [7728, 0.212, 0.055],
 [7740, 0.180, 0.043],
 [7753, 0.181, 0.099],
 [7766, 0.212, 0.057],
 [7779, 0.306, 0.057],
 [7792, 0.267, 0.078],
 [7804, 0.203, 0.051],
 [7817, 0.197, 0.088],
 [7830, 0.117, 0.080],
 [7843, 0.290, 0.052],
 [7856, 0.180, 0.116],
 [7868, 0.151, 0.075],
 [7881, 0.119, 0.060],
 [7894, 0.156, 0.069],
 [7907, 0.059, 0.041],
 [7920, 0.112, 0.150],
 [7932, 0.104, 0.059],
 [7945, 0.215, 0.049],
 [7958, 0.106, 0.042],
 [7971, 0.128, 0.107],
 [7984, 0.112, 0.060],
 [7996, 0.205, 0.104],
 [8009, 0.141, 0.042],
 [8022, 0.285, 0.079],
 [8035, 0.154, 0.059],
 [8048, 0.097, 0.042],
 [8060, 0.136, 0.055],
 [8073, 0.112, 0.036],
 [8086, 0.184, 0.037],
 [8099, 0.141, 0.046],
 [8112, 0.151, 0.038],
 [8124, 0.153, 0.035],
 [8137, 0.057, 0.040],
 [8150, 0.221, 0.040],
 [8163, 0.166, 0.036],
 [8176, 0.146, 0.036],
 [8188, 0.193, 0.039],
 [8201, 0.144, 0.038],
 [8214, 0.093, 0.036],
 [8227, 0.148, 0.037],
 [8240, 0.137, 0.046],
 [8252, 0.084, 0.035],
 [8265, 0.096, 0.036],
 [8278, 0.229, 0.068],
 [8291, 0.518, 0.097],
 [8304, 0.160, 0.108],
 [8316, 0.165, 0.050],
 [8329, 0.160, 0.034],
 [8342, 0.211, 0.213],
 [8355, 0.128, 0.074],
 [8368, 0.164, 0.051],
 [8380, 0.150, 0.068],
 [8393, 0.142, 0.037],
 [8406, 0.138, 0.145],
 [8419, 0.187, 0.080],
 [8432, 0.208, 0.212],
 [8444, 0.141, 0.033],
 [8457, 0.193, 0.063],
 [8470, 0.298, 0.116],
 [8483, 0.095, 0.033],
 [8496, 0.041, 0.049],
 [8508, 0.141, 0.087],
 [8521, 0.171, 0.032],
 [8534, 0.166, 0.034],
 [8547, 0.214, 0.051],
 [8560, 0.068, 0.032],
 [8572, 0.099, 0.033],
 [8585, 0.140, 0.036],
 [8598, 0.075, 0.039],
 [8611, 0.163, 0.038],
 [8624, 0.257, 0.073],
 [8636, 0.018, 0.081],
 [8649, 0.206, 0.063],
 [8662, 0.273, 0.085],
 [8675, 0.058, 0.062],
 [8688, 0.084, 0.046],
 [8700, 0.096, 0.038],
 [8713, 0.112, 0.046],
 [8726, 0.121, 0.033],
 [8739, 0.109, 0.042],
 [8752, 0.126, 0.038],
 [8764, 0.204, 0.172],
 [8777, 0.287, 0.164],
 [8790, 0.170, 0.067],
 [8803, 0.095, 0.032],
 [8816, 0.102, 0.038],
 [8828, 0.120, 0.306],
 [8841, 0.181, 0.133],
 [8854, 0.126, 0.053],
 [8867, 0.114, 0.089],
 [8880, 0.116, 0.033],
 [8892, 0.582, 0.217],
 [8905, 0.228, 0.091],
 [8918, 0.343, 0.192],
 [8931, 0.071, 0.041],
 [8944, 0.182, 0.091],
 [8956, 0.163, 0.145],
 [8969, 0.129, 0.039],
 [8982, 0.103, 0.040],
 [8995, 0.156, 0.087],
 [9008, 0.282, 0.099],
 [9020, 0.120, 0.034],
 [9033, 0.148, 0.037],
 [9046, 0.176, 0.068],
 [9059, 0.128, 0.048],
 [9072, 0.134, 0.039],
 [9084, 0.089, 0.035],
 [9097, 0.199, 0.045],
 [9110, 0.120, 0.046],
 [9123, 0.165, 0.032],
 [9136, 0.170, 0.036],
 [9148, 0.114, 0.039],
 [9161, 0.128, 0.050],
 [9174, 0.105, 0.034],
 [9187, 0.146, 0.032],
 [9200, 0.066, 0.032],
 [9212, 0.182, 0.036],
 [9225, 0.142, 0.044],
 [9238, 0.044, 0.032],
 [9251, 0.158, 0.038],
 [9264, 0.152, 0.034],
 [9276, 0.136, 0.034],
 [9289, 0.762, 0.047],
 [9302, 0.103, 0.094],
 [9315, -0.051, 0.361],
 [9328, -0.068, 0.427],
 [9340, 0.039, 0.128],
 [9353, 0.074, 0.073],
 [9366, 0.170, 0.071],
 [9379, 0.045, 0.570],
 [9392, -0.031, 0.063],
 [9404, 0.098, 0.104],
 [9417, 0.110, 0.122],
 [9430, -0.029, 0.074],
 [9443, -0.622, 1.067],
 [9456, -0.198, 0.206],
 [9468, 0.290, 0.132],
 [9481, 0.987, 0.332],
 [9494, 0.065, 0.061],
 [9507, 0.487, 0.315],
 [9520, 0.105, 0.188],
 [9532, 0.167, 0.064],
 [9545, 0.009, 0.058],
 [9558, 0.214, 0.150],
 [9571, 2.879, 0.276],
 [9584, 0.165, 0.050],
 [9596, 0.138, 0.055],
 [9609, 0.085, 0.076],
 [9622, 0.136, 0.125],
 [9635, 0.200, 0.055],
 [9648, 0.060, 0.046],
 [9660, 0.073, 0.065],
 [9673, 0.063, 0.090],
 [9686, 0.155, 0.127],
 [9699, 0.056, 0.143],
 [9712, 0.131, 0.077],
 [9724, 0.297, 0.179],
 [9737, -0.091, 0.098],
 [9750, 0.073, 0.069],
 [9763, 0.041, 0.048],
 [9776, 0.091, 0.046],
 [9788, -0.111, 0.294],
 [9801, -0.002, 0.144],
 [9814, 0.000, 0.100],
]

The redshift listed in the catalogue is 0.91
